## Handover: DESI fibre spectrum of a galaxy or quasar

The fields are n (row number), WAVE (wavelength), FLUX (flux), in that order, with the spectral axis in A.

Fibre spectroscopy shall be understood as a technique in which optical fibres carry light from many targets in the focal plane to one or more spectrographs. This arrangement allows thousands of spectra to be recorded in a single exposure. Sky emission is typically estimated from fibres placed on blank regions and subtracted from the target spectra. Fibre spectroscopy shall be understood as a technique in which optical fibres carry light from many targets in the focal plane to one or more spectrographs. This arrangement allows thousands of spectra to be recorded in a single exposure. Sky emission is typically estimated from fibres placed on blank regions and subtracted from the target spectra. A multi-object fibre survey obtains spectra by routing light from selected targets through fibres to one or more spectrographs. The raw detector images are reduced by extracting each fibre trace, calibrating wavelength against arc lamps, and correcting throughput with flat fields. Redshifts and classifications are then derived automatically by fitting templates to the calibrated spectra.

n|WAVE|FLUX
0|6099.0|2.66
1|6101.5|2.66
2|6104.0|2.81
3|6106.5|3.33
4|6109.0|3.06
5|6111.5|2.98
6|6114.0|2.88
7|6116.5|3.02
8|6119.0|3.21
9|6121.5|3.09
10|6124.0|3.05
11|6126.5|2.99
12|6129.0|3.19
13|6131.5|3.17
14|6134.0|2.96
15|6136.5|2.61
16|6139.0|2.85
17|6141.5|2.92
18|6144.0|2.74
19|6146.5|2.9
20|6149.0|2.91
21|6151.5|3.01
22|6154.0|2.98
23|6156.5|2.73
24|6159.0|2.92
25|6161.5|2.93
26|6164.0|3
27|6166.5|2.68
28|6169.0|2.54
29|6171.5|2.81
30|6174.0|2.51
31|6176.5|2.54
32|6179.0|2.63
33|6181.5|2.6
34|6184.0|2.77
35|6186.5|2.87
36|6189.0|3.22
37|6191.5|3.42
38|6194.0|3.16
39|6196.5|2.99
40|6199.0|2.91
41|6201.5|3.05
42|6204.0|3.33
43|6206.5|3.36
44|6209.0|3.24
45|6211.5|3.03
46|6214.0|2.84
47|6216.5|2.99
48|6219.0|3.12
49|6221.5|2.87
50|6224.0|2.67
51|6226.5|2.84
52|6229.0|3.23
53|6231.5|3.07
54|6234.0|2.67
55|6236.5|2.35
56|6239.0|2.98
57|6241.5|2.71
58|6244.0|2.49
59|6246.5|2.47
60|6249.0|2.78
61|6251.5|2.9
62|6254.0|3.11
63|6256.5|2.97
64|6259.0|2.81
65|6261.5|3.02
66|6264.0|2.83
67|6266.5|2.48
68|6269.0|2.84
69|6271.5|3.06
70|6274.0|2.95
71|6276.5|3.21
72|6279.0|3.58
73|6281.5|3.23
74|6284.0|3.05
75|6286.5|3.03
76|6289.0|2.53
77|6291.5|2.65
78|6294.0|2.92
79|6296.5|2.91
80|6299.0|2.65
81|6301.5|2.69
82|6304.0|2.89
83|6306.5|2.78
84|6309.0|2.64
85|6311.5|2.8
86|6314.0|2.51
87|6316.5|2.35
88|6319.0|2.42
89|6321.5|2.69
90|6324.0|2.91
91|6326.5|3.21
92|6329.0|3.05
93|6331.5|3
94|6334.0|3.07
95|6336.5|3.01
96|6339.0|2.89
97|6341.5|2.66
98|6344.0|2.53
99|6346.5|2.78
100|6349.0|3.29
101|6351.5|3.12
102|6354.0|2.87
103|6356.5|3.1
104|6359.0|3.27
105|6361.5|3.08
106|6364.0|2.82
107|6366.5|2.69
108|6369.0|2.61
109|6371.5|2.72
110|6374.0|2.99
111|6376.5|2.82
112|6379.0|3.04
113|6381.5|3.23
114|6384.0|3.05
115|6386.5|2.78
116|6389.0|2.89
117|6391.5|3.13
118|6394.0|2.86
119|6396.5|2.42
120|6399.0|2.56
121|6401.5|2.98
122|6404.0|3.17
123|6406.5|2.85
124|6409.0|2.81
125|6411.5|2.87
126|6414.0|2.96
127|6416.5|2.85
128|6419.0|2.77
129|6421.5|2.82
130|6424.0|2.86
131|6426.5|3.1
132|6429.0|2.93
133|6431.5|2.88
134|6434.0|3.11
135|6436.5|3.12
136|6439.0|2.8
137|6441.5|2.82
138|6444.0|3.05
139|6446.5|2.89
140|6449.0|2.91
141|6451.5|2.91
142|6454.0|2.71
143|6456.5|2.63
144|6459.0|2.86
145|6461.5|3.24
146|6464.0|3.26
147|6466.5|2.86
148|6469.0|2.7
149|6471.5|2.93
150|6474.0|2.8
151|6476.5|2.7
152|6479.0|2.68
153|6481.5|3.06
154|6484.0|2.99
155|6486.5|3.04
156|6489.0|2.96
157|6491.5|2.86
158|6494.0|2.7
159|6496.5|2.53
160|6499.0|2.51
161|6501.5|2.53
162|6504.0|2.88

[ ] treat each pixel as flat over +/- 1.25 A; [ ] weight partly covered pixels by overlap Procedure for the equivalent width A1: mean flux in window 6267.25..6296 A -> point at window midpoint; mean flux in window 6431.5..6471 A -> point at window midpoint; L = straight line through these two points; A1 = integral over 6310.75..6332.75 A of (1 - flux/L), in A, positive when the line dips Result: 1.5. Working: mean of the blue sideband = 2.99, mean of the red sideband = 2.92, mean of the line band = 2.77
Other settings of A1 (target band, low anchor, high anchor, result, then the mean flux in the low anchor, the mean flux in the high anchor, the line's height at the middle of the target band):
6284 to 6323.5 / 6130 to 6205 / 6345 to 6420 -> 2.59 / 2.89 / 2.91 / 2.9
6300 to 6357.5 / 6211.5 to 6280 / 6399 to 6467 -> 1.28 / 2.88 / 2.92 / 2.9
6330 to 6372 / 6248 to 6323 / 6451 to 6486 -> -0.87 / 2.84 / 2.88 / 2.86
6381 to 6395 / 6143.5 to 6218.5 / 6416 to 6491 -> -0.32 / 2.92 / 2.91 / 2.91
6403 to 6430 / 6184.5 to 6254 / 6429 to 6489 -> 0.12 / 2.95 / 2.91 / 2.92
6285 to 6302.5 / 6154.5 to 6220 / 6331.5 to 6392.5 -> 0.95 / 2.93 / 2.94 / 2.93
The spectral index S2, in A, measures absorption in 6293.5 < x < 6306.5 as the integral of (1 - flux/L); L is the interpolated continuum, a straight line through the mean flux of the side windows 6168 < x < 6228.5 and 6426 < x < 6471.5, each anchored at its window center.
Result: 0.6 A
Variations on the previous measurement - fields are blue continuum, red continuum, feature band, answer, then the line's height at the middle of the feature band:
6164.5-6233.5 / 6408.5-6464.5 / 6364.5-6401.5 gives 0.9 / 2.92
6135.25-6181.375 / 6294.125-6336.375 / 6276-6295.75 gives -1.6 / 2.79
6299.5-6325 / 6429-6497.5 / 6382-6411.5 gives -0.9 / 2.79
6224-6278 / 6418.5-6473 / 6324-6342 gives -0.7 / 2.88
